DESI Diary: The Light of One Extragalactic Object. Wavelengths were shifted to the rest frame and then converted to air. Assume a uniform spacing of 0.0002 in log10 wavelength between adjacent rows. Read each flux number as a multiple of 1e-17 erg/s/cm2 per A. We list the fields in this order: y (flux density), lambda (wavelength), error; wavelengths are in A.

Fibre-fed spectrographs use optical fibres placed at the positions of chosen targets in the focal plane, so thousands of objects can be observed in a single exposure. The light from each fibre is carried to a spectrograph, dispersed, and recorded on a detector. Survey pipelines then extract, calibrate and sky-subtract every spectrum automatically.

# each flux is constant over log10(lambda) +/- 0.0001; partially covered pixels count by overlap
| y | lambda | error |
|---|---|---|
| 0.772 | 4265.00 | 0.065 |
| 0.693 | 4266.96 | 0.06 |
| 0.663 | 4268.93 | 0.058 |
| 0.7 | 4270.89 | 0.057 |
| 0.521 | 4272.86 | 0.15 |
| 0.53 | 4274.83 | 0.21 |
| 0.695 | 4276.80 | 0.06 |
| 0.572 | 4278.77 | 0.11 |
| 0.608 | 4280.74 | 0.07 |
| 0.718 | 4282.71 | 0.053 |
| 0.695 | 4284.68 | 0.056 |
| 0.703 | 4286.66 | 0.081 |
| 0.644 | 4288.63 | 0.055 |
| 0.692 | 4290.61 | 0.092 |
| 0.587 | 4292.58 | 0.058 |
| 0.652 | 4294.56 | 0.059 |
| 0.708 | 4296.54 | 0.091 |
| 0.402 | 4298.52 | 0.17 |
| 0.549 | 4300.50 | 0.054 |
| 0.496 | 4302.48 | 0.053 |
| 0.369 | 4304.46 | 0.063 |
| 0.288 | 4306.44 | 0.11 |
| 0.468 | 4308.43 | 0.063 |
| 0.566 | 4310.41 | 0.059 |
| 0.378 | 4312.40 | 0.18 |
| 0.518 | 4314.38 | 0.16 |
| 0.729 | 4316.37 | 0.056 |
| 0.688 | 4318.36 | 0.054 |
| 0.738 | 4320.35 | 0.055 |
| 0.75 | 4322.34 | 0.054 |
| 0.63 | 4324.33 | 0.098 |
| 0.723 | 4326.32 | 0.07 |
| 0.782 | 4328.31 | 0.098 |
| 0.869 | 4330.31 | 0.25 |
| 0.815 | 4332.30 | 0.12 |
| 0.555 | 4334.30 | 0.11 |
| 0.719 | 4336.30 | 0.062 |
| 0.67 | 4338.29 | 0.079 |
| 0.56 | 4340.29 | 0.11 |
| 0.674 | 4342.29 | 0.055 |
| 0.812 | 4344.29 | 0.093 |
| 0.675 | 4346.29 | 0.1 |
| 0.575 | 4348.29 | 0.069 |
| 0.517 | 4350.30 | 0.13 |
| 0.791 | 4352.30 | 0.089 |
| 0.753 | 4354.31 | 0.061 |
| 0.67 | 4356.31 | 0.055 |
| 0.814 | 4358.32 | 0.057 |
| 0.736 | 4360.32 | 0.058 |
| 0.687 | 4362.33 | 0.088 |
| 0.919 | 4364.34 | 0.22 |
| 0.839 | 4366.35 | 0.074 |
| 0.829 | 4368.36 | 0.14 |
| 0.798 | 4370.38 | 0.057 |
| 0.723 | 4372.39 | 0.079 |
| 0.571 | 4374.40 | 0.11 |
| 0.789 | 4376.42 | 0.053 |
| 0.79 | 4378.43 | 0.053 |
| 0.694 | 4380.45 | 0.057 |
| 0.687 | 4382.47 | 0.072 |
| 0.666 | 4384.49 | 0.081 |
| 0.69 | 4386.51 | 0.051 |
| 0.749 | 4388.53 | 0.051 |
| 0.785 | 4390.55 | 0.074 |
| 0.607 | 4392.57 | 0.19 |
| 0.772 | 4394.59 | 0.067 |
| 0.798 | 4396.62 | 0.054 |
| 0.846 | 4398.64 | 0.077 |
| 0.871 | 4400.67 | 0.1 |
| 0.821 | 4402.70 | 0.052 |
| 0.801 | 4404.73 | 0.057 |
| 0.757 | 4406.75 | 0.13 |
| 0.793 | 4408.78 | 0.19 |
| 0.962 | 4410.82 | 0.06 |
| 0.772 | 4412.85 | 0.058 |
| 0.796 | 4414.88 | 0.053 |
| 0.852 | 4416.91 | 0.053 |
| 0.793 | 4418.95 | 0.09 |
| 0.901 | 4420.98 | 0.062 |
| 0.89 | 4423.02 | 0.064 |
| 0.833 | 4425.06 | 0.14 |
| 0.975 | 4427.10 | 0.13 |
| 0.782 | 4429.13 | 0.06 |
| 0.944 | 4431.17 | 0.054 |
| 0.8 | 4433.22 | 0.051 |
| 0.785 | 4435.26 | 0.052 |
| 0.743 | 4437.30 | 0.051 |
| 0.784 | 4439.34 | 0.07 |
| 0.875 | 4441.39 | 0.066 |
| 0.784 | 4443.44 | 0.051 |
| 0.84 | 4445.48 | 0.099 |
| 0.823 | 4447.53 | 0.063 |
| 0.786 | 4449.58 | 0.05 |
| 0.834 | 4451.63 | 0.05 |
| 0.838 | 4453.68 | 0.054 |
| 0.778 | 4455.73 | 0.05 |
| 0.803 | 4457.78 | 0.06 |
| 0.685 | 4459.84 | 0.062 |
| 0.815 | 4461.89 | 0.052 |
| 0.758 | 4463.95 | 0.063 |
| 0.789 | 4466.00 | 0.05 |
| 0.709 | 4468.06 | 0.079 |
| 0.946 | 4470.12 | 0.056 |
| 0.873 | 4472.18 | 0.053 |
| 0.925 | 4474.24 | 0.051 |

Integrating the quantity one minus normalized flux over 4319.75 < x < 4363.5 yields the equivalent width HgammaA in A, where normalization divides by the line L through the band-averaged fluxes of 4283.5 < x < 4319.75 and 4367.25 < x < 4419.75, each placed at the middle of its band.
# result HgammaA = -3.5 A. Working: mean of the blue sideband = 0.565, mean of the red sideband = 0.77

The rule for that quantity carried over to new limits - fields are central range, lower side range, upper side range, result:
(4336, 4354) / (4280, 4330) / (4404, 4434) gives 0.6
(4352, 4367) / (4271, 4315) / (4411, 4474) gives -2.1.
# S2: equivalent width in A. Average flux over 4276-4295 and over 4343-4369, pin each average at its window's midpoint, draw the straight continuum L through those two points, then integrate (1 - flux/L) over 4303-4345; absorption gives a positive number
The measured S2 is 4.3 A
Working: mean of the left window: 0.656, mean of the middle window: 0.631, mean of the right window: 0.738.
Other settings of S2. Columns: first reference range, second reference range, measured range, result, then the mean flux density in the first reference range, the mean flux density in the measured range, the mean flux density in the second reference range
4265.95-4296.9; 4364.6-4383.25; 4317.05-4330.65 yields -0.7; 0.648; 0.733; 0.754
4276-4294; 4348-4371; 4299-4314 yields 5.2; 0.657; 0.447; 0.748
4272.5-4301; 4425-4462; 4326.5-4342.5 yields -0.7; 0.622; 0.708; 0.816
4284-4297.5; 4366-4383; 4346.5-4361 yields 0.7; 0.668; 0.692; 0.745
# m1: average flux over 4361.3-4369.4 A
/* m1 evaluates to 0.817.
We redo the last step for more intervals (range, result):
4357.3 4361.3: 0.776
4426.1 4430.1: 0.881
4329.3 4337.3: 0.739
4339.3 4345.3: 0.682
